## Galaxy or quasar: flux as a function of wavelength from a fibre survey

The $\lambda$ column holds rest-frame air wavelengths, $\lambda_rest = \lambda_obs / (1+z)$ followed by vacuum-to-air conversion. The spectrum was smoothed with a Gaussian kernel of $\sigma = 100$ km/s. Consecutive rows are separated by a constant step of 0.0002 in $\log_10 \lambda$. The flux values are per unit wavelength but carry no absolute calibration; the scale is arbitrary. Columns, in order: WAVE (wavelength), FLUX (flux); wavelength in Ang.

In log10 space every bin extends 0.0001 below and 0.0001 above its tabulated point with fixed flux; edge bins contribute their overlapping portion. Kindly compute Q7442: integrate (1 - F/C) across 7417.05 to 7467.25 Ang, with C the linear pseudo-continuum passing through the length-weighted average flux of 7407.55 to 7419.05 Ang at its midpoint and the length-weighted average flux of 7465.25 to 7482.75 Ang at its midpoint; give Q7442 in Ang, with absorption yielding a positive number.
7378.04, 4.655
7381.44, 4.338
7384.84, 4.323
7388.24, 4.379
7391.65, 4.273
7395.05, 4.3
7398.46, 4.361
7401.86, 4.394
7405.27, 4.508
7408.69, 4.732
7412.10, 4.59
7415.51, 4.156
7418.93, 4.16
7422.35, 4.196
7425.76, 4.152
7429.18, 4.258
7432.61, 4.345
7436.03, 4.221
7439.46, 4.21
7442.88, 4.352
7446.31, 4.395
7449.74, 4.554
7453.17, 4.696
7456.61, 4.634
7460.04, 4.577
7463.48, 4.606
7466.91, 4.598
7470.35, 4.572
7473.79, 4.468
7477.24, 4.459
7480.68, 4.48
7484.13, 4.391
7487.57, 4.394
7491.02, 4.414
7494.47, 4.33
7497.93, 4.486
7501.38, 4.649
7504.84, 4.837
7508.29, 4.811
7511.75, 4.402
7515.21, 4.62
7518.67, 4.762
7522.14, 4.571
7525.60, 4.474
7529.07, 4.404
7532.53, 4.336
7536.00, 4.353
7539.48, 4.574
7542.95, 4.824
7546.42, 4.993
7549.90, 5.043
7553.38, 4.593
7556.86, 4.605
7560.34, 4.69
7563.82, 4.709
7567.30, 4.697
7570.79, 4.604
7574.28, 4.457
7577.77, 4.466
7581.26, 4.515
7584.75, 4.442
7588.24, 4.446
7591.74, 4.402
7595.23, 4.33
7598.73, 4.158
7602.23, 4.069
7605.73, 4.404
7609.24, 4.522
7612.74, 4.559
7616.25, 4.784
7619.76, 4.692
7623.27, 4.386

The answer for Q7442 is 0.9 Ang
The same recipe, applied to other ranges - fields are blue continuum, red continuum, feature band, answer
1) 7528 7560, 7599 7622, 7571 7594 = 0.4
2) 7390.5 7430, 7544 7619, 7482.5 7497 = 0.2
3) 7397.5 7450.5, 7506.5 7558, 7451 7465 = -0.6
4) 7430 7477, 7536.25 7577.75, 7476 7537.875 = 1.0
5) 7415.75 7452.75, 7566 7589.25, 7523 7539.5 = 0.1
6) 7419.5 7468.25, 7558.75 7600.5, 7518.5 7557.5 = -1.4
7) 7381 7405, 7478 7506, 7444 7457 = -0.4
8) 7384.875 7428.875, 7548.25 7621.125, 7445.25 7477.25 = -1.2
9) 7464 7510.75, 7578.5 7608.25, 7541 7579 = -2.5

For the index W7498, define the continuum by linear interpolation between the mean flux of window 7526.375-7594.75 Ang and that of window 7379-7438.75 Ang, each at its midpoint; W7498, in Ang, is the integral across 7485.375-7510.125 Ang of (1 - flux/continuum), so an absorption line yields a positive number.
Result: -0.4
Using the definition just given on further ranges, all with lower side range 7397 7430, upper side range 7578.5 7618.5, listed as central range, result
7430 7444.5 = 0.3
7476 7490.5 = -0.2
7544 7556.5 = -1.2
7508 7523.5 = -0.8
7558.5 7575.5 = -0.9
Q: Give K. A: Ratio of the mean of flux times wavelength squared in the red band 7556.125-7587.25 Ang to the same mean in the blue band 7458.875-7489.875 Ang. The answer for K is 1.04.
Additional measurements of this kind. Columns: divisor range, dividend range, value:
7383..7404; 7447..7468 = 1.08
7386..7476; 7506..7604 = 1.07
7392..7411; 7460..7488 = 1.03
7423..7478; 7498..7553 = 1.07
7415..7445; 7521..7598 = 1.12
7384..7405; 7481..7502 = 1.05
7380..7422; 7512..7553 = 1.10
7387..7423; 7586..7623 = 1.07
